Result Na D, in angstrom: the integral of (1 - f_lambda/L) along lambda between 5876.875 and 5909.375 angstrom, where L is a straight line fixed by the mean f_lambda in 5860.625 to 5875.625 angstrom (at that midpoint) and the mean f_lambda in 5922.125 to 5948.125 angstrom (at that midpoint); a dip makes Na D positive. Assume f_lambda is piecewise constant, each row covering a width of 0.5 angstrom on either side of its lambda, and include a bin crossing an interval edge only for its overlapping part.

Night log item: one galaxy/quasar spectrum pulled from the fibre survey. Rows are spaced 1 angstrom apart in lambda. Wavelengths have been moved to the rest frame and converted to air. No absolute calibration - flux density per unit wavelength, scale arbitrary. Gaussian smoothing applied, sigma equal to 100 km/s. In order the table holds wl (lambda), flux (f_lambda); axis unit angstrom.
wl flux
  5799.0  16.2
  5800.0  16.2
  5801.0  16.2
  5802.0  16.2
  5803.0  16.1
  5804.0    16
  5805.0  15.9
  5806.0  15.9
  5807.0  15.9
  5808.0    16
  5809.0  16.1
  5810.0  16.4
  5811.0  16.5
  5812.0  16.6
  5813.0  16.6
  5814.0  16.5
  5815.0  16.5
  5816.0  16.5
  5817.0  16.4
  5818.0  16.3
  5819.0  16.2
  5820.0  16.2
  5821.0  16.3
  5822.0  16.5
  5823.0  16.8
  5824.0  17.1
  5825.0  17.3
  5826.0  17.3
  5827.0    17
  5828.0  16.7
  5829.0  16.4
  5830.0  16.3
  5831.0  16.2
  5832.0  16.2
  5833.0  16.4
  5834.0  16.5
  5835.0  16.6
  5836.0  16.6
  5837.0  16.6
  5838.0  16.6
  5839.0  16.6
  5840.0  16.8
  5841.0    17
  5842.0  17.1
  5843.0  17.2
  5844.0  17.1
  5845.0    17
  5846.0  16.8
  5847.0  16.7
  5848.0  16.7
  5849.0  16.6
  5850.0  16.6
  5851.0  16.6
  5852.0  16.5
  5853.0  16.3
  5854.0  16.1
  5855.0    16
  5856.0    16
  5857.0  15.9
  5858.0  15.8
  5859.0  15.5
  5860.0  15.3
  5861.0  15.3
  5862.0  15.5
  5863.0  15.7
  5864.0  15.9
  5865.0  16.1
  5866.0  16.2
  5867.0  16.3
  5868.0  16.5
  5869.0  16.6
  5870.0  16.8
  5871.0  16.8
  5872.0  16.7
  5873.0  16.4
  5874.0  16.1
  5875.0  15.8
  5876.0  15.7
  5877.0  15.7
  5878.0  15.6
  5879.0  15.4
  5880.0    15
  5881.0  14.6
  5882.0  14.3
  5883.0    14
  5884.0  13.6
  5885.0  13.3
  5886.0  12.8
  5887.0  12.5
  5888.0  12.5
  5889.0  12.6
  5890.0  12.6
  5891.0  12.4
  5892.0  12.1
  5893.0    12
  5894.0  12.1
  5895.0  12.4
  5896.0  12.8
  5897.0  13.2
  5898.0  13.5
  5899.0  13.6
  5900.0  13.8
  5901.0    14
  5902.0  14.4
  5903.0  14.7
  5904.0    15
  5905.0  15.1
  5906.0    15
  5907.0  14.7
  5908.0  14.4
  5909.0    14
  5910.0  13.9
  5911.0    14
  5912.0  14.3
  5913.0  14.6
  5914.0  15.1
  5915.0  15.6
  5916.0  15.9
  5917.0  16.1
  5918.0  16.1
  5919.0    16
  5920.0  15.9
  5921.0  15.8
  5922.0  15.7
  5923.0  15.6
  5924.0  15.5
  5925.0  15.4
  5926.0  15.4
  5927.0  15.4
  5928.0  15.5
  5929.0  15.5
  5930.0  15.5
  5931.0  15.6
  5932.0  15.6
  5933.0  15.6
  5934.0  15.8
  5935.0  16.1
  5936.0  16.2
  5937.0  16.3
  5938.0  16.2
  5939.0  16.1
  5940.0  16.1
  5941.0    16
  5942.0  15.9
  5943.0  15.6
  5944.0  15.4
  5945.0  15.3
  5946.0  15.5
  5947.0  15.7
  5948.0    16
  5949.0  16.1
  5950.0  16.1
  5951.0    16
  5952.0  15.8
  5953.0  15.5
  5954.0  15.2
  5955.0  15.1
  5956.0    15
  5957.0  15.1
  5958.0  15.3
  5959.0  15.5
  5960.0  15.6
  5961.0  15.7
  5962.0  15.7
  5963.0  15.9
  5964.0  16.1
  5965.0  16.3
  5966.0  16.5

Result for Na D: 4.6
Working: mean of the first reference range 16.2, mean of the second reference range 15.7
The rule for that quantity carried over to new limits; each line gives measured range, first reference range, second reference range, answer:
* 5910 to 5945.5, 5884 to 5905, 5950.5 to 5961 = -3.0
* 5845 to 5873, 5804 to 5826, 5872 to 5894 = -2.5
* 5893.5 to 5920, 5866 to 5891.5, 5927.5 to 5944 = 1.6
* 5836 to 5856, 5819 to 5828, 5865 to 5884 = -0.4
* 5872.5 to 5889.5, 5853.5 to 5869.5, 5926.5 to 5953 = 1.5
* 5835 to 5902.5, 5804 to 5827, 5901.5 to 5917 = 1.1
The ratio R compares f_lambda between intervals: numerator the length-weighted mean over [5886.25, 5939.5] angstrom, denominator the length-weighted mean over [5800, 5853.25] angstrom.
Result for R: 0.89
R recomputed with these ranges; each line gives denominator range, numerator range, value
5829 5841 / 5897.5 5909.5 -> 0.87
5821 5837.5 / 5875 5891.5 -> 0.84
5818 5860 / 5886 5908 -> 0.81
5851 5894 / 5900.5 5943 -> 1.02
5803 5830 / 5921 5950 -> 0.96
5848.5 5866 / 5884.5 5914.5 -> 0.85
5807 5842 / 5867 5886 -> 0.93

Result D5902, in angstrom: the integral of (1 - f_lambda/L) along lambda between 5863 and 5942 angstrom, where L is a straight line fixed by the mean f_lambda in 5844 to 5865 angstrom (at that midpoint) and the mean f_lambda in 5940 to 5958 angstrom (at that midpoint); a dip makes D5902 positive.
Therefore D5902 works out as 4.7 angstrom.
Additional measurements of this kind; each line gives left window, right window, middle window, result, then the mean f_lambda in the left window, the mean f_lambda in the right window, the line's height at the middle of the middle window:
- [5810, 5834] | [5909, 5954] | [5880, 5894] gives 2.6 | 16.6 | 15.6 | 16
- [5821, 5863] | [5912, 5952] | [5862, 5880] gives 0.2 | 16.5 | 15.7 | 16.2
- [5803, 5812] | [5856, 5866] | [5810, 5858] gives -2.0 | 16.1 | 15.7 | 15.9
